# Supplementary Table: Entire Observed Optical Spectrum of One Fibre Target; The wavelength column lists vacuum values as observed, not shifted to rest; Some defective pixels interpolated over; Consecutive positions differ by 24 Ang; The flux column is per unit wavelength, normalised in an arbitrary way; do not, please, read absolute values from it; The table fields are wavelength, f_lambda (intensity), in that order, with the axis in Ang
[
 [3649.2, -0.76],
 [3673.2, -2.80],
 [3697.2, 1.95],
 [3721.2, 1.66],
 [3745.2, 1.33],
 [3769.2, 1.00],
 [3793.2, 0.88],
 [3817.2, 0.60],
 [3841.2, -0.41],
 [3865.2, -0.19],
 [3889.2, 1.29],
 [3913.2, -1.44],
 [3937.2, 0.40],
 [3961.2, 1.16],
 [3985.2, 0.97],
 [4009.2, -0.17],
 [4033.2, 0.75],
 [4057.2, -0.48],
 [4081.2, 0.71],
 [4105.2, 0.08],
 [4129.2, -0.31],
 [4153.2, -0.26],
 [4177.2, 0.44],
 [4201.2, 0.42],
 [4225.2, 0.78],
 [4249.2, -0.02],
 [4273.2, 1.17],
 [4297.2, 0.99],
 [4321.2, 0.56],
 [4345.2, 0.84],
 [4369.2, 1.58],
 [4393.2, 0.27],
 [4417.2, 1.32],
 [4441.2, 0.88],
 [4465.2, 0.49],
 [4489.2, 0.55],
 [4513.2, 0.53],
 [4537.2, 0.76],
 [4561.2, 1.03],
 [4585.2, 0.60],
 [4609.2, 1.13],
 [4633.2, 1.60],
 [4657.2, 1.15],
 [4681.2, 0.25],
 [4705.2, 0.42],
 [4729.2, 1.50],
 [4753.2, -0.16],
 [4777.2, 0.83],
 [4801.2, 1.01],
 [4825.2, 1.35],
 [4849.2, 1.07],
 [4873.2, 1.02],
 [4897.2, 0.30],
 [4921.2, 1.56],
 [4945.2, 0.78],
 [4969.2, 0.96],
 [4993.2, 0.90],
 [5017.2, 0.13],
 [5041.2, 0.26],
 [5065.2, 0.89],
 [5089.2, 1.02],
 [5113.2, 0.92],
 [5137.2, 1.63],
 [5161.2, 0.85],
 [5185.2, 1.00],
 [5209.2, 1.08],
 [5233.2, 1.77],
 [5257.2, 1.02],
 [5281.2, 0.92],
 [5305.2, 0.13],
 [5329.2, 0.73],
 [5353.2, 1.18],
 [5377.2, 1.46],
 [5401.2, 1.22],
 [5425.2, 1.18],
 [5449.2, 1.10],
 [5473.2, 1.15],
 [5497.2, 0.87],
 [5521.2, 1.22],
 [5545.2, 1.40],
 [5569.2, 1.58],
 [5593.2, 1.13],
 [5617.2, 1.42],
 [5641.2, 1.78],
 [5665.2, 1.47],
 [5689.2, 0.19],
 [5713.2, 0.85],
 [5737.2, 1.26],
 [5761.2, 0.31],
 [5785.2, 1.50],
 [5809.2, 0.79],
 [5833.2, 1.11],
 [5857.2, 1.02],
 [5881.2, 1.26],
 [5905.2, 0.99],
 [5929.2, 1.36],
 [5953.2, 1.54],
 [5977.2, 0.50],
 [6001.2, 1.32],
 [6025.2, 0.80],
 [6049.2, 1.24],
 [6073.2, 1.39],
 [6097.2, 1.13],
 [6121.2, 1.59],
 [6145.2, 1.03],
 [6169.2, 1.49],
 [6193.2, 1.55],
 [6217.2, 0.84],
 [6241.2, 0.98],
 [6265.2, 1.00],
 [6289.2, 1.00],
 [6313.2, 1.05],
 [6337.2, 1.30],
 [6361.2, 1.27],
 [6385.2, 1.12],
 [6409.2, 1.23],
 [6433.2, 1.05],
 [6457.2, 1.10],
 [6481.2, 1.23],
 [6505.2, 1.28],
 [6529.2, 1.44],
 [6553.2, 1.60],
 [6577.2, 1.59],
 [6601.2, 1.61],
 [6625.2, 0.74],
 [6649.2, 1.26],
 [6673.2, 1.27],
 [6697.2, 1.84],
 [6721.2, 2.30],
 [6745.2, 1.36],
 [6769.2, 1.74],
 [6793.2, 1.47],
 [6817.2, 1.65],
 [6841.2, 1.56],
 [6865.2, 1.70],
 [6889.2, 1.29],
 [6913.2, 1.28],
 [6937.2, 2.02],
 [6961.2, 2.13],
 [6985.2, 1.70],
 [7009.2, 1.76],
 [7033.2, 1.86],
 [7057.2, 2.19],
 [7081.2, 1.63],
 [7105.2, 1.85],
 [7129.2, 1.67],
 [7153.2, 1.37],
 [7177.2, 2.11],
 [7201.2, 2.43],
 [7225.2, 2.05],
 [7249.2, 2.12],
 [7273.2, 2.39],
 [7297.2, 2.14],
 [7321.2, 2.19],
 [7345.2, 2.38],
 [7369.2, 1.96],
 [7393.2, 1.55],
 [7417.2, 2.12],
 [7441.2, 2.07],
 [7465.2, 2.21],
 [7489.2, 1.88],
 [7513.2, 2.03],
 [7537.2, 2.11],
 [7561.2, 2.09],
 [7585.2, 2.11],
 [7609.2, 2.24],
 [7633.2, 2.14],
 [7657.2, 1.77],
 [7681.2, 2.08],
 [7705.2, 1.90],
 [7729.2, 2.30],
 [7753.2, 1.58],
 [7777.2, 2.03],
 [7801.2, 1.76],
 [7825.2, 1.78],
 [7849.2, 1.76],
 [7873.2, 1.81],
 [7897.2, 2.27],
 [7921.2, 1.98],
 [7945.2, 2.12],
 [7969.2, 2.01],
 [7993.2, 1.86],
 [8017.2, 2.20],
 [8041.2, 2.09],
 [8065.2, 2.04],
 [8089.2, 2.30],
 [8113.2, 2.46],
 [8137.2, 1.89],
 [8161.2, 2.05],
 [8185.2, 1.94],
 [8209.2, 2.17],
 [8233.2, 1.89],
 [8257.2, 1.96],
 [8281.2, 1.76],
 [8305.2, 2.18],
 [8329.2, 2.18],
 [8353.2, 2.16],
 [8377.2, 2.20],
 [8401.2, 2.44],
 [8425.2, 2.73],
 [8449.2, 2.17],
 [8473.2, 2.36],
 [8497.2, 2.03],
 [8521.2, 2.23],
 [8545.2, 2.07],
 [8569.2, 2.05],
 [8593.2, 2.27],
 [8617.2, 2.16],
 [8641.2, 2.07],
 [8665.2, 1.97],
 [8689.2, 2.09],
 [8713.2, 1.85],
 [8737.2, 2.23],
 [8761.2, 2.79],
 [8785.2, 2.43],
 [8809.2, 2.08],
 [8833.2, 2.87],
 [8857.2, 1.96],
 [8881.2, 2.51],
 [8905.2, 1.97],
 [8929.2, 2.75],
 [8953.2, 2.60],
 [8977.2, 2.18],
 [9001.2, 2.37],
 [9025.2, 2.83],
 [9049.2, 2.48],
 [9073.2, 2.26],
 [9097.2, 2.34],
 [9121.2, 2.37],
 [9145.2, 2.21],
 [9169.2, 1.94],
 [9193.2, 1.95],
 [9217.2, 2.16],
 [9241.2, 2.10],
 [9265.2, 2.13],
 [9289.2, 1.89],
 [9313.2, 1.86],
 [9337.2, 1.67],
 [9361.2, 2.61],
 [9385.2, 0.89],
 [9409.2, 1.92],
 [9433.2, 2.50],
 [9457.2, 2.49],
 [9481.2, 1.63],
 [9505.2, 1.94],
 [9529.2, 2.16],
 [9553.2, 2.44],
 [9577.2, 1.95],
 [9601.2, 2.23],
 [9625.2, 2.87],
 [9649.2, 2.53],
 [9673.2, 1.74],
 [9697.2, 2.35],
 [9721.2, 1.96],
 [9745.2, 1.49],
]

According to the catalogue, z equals 0.800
